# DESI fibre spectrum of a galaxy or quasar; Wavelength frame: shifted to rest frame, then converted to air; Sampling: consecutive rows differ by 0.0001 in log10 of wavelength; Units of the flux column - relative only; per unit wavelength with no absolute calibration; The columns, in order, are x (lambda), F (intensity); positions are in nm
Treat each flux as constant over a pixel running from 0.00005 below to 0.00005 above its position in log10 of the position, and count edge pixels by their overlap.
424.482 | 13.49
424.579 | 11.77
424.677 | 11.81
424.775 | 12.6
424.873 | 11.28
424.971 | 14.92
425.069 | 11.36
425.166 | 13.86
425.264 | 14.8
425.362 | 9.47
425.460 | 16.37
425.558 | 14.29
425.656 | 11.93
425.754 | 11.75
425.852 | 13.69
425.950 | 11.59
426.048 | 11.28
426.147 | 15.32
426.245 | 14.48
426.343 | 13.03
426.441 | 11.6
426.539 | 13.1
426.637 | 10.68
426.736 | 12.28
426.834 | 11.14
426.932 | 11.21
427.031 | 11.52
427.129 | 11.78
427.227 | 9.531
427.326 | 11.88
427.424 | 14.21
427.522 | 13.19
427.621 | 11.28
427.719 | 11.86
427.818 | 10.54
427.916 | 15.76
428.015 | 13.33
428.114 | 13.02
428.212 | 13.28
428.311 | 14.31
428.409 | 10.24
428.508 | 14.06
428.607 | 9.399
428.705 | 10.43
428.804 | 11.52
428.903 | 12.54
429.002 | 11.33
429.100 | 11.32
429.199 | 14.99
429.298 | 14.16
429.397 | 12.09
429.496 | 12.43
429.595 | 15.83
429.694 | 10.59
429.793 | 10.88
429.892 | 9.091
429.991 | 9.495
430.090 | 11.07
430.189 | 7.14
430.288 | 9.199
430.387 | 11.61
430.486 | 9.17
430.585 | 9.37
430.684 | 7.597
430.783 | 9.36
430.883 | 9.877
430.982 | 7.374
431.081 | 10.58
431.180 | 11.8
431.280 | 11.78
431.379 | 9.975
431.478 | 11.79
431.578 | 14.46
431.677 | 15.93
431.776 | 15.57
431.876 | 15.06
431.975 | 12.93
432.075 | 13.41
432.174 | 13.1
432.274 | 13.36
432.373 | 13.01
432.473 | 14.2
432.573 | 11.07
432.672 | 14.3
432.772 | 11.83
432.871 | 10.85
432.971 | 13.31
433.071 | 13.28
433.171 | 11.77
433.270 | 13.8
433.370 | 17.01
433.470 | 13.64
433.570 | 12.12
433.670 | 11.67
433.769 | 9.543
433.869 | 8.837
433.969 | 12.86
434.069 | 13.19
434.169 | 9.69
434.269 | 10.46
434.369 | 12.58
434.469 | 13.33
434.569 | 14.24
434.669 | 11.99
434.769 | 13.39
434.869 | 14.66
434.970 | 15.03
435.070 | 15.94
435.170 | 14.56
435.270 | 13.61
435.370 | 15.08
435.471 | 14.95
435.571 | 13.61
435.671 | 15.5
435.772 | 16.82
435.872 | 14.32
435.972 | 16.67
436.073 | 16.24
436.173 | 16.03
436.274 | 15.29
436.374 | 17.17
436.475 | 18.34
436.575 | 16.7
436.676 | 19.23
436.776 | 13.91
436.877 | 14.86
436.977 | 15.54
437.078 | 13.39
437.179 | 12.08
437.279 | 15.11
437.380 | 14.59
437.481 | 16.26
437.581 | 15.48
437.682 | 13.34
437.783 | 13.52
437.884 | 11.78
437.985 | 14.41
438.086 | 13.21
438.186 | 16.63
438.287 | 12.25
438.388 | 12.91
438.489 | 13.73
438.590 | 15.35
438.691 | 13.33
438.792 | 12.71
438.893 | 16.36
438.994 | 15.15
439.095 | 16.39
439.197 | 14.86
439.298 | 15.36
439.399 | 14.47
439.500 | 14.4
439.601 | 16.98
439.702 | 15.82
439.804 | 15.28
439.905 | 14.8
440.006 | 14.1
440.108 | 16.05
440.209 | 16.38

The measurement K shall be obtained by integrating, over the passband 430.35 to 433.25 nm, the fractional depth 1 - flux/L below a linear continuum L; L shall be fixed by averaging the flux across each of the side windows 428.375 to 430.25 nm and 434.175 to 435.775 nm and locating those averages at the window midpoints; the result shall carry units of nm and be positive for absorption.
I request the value 0.13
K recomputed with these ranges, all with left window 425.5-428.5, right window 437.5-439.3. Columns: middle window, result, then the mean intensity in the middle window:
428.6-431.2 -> 0.434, 10.8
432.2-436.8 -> -0.074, 13.9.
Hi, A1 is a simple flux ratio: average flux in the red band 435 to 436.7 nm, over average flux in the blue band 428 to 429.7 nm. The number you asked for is 1.26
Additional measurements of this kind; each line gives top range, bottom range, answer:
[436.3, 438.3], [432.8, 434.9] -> 1.20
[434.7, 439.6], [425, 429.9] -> 1.20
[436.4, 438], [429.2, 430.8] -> 1.39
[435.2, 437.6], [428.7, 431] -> 1.43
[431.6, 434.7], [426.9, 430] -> 1.06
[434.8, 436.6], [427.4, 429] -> 1.26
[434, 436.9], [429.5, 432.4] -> 1.29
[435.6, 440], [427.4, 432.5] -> 1.26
